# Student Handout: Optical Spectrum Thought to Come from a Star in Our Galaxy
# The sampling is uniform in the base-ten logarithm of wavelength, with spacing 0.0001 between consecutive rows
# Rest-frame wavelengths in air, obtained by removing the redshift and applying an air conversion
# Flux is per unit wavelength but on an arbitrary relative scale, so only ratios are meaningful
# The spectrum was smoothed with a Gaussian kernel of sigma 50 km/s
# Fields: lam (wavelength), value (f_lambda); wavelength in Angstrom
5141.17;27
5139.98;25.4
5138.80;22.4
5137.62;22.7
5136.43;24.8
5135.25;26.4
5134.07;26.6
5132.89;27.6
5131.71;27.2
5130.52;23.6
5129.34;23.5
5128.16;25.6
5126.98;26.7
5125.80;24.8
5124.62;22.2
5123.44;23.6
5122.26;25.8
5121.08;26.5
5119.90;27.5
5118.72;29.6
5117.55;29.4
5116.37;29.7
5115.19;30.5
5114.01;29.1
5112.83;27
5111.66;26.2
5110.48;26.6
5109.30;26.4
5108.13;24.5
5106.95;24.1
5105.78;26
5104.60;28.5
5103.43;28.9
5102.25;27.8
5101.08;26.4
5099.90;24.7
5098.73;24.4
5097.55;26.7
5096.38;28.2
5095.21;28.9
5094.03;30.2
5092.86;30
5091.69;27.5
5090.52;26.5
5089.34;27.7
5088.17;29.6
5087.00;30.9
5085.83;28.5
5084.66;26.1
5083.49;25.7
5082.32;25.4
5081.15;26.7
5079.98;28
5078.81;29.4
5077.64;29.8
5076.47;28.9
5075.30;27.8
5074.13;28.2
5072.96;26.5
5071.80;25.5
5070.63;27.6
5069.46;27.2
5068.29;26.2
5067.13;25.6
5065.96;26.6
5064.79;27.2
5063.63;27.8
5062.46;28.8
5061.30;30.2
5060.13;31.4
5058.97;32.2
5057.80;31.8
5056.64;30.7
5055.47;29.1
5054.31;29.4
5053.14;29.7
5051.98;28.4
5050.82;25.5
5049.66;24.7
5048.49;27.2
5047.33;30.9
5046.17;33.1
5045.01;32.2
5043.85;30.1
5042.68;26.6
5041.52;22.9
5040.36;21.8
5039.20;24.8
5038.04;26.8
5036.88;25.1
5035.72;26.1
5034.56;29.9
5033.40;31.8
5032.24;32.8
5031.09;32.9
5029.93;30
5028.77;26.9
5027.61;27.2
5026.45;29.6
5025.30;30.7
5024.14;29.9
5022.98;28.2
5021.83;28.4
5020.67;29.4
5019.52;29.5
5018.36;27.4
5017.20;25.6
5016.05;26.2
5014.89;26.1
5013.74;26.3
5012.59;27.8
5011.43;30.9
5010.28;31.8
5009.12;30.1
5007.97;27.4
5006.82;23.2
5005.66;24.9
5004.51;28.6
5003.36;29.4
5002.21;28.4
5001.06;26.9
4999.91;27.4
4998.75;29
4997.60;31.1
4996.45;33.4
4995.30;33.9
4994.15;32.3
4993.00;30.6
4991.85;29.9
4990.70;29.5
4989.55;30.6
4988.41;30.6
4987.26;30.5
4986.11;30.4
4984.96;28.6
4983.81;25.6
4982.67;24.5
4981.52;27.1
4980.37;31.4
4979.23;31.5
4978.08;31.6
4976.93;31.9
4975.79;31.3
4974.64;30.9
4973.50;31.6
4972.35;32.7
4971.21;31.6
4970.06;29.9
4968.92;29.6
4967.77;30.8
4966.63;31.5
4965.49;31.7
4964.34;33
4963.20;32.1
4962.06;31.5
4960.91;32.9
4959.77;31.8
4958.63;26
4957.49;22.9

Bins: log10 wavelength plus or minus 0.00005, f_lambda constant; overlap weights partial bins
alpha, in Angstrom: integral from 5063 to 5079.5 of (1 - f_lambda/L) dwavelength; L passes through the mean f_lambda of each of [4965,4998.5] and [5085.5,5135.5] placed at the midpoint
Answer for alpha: 0.37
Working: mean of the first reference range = 30.6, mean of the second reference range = 27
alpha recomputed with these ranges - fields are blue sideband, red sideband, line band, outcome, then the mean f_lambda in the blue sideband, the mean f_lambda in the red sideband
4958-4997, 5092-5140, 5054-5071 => -0.4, 30.7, 26.5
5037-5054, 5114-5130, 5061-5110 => -0.7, 27.4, 26.7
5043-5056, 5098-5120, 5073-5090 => 0.0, 29.1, 27.2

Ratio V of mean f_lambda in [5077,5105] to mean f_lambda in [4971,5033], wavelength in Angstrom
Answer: 0.95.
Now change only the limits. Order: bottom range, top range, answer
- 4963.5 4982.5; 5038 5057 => 0.90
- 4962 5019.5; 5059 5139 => 0.92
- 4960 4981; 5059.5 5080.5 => 0.89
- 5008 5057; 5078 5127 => 0.96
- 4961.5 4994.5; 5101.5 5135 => 0.87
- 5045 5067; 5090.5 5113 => 0.93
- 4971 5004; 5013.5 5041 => 0.93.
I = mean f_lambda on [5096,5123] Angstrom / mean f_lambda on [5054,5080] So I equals 1.0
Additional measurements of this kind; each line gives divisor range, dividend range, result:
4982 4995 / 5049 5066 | 0.98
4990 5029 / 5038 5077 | 0.97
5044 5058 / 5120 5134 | 0.86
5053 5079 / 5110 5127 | 0.95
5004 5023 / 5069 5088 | 1.00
